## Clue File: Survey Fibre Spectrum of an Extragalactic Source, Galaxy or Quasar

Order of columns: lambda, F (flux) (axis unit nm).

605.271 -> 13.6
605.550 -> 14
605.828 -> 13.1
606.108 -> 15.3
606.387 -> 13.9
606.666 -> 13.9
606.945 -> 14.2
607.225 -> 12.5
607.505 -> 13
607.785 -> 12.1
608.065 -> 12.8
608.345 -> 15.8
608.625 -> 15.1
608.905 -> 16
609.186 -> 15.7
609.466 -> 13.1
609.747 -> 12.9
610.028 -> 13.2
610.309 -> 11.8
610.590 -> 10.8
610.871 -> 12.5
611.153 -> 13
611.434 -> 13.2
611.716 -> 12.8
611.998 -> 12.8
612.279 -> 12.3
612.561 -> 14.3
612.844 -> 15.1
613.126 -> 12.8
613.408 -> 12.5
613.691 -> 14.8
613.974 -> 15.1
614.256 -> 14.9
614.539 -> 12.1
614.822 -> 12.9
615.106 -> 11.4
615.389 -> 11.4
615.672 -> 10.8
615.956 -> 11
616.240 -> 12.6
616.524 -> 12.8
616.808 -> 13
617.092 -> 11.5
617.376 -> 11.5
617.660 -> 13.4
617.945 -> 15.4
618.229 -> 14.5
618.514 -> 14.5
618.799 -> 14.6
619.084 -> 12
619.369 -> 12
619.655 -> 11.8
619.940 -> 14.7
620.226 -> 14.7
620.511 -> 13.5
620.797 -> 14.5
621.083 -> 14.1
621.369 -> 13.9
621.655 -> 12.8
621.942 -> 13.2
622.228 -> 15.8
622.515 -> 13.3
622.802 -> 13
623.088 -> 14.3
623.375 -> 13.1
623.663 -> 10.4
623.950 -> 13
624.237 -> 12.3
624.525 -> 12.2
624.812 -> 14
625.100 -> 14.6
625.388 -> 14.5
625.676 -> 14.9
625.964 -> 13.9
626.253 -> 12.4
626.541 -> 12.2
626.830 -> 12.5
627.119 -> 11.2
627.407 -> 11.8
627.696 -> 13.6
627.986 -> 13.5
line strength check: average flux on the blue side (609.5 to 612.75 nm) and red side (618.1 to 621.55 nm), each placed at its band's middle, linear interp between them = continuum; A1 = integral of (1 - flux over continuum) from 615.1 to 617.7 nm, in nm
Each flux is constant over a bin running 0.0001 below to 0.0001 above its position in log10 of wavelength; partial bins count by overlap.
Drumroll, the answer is 0.28 nm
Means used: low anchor 12.7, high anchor 13.7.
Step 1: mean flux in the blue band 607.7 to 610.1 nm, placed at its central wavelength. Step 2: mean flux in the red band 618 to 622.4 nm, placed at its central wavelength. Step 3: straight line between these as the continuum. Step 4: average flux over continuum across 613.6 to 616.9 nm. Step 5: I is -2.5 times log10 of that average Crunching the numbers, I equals 0.10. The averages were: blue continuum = 14.1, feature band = 12.7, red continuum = 13.8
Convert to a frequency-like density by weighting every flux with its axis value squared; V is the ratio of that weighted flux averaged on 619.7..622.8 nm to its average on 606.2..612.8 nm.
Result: 1.08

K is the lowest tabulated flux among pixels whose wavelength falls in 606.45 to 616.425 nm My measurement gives 10.8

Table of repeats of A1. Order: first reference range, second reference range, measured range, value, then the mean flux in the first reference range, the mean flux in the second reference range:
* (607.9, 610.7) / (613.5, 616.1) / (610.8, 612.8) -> 0.02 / 13.7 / 12.7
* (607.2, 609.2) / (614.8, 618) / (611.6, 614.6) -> -0.16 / 14.1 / 12.2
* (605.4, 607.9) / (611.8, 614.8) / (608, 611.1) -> 0.00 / 13.6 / 13.6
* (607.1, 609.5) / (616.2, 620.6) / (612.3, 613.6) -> 0.01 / 14.1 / 13.3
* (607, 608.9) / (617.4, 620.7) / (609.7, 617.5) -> 0.57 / 13.8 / 13.7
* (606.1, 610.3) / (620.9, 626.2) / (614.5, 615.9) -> 0.21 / 13.9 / 13.5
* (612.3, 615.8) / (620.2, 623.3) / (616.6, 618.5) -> 0.03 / 13.2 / 13.9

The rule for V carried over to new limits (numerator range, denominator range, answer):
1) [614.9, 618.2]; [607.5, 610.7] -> 0.93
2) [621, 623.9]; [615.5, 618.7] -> 1.06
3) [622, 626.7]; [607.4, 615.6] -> 1.05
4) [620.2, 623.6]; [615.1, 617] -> 1.18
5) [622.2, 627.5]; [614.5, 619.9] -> 1.06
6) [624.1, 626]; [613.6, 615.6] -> 1.09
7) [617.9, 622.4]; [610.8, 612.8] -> 1.09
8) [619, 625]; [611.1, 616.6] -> 1.06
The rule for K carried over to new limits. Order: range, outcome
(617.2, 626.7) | 10.4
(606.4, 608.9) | 12.1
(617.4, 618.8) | 13.4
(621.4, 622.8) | 12.8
